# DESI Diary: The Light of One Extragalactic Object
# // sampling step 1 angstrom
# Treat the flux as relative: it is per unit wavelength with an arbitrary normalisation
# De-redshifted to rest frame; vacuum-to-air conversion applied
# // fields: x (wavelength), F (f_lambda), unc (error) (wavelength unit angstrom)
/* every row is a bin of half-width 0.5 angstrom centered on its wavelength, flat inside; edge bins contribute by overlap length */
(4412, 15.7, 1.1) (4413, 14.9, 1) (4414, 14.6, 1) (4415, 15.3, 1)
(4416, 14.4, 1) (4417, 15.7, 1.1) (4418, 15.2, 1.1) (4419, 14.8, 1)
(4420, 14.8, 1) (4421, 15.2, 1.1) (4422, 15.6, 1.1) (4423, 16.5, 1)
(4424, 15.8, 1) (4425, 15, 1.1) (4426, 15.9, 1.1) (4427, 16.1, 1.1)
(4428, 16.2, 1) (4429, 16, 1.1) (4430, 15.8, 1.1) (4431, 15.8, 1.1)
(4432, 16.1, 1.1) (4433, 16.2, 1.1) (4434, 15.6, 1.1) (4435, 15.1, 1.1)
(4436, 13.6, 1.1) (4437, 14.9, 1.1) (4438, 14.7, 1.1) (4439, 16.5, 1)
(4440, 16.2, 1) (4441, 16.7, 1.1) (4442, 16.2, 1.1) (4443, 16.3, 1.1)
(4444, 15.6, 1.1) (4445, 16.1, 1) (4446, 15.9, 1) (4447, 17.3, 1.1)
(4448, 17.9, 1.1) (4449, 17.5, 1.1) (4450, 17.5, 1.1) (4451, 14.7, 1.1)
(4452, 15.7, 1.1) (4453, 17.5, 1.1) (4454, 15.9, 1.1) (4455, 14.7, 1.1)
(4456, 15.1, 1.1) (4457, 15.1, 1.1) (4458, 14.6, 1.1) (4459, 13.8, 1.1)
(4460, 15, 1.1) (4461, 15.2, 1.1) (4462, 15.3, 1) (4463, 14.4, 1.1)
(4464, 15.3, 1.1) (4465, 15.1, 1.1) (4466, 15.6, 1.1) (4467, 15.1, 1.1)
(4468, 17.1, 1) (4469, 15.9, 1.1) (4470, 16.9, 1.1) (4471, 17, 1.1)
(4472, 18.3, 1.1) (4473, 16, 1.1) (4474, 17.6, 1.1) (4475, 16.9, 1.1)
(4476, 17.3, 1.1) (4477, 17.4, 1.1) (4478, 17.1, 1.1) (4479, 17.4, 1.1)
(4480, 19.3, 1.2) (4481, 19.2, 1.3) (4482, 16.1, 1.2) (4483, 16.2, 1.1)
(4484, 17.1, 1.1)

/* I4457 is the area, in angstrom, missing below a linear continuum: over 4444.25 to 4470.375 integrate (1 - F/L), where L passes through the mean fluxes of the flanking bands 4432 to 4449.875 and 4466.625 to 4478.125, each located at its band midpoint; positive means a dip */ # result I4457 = 1.1 angstrom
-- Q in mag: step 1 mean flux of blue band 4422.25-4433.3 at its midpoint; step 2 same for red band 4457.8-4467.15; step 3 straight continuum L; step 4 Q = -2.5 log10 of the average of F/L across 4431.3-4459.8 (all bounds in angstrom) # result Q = -0.03 mag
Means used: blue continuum 15.9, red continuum 14.9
